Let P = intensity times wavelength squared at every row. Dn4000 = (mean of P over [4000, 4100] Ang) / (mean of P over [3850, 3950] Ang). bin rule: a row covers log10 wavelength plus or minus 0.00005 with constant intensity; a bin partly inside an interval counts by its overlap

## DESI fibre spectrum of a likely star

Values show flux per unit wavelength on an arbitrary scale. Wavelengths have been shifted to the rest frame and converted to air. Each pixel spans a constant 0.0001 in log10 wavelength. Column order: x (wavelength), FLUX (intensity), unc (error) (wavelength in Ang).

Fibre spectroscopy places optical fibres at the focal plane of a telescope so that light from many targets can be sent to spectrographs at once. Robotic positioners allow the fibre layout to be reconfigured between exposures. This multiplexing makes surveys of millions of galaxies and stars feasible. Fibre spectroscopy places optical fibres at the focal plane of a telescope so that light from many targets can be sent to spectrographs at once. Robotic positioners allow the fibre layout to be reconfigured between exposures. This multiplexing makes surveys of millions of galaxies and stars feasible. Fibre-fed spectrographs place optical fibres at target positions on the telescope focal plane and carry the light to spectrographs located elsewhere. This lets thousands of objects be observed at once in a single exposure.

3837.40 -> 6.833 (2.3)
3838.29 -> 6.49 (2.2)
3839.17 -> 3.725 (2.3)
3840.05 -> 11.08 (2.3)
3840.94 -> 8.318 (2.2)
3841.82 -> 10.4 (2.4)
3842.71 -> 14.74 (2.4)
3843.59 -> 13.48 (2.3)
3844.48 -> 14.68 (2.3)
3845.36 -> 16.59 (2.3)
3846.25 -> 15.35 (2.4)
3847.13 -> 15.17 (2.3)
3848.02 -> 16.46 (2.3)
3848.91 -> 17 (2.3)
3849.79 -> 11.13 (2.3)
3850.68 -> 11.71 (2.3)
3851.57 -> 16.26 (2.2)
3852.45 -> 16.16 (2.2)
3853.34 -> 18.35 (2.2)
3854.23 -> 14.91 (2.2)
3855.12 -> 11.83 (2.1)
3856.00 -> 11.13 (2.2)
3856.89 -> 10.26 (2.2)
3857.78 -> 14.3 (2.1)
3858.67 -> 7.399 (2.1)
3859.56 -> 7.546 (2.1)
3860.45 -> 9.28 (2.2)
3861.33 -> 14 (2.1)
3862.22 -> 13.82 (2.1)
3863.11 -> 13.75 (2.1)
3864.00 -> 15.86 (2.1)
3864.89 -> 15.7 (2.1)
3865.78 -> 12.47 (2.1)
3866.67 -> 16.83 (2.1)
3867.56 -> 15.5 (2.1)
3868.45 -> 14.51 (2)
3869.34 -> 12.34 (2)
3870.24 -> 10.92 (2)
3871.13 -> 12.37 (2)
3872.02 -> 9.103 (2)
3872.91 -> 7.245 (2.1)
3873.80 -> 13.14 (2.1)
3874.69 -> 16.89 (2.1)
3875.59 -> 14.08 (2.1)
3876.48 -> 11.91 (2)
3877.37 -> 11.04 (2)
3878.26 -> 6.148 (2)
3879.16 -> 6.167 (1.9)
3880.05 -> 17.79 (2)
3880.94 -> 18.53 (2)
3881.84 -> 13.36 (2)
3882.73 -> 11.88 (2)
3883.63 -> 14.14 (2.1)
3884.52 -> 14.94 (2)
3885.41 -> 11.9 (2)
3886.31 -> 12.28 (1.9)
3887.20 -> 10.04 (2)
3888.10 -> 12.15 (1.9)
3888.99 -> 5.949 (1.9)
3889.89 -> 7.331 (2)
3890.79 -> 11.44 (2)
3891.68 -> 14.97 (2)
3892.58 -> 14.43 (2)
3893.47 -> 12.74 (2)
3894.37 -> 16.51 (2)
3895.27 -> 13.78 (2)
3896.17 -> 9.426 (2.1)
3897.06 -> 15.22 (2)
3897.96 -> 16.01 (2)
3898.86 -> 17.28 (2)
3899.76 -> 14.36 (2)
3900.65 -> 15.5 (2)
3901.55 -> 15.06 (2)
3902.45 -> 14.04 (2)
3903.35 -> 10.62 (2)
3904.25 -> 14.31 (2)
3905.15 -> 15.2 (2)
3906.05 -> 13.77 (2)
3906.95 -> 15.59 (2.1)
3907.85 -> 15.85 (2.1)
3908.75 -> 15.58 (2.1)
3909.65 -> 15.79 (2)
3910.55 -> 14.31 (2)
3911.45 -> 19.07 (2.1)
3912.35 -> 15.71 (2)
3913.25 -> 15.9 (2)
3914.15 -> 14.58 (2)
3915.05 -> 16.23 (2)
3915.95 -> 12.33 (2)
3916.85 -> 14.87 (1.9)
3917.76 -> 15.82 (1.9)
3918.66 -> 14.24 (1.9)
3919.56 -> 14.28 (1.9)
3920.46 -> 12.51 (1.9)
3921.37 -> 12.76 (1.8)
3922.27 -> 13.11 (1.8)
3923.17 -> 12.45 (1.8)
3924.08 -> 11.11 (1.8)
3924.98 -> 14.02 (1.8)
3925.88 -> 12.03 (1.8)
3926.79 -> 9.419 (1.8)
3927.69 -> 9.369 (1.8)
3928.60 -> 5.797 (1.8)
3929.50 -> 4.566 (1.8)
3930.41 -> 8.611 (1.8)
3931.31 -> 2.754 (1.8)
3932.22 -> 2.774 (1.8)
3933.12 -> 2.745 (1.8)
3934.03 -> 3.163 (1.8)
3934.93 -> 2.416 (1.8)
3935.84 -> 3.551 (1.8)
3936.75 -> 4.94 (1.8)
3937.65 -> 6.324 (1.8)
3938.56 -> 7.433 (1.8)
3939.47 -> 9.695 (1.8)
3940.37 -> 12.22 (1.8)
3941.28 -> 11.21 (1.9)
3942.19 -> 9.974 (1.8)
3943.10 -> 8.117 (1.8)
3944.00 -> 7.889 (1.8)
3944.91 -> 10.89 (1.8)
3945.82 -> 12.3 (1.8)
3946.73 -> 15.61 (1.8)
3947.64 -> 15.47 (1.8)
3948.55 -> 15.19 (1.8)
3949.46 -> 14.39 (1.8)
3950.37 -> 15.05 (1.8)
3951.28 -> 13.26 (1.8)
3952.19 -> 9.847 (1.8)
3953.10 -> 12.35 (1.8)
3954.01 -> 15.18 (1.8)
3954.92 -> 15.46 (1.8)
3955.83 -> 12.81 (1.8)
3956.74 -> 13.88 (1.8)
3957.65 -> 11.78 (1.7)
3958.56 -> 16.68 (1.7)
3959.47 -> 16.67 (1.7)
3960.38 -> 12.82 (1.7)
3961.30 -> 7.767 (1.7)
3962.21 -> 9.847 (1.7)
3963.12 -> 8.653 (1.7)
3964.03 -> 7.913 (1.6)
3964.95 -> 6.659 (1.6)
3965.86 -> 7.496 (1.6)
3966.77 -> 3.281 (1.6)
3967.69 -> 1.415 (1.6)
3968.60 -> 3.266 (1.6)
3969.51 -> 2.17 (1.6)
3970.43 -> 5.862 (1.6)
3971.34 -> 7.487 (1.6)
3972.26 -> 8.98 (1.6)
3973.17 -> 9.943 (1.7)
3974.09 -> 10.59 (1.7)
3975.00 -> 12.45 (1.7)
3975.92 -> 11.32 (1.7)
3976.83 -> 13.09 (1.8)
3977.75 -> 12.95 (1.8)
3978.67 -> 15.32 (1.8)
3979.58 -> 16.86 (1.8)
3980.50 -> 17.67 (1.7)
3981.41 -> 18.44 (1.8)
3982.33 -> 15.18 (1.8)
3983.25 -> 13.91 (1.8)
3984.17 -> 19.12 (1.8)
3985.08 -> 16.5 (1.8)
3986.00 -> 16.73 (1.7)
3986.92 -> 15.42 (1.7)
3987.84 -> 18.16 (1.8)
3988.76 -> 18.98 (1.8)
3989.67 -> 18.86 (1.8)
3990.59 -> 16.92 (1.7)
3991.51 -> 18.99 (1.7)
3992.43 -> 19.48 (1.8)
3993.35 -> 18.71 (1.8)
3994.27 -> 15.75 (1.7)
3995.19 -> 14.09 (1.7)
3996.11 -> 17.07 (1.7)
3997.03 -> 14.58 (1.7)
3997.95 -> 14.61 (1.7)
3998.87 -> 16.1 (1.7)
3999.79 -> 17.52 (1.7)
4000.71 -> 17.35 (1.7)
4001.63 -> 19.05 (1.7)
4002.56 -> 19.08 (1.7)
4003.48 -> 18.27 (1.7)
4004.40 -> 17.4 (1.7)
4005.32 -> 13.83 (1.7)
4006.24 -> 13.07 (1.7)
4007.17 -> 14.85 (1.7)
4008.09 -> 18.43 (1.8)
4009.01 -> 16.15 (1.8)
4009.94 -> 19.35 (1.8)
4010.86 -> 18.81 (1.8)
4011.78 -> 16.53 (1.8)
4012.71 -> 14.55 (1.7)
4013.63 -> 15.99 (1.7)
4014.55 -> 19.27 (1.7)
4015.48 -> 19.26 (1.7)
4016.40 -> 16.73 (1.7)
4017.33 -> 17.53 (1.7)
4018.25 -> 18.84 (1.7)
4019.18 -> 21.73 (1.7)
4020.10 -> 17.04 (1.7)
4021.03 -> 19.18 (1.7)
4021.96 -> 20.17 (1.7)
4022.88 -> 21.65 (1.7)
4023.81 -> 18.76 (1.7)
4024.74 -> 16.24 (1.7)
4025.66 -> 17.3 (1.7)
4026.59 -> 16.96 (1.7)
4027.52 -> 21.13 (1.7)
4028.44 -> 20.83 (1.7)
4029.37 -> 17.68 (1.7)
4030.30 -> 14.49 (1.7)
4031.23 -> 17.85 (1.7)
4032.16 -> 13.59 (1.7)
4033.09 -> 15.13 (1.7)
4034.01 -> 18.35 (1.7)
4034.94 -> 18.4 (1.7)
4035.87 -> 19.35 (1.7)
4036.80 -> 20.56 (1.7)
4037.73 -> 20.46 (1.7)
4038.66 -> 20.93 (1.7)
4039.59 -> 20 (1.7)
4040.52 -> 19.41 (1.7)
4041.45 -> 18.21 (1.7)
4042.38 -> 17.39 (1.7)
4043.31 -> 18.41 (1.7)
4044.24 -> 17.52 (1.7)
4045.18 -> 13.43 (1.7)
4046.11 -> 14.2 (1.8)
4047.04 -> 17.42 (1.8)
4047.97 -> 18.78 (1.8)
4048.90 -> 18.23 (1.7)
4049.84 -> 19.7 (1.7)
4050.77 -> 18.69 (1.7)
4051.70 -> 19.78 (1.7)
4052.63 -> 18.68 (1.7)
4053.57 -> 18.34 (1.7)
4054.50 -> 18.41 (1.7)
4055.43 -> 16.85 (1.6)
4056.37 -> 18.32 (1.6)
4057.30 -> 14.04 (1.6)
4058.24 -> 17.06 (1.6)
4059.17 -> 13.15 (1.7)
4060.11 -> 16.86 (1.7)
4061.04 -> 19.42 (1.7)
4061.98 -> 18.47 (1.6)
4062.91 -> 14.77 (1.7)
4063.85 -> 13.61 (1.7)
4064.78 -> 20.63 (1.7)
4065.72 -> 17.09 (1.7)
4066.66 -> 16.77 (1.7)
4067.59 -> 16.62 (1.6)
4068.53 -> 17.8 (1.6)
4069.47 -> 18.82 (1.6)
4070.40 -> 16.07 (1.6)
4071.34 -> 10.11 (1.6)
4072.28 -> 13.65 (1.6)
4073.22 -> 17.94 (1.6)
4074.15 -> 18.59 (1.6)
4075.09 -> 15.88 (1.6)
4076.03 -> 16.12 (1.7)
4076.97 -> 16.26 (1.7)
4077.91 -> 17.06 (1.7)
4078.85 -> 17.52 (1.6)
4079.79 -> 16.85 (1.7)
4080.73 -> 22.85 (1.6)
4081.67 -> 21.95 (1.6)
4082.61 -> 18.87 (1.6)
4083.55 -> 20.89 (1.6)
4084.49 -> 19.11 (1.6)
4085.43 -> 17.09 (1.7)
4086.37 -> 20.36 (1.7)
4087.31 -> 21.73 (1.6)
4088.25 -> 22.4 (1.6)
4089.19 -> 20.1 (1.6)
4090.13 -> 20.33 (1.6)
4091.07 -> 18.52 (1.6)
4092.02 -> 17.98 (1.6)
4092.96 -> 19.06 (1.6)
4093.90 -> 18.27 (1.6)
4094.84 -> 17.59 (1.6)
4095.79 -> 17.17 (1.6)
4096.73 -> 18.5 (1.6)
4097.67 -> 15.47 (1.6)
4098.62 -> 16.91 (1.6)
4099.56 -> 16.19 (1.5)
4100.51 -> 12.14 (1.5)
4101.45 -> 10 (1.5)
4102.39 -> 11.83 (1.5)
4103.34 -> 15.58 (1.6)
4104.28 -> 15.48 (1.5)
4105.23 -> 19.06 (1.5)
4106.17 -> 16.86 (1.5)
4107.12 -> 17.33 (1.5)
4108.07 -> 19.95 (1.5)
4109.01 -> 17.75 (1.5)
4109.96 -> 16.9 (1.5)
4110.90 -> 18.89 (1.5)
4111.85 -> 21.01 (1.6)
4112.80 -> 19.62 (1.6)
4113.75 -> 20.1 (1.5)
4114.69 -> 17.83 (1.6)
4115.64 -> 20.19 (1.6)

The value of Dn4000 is 1.6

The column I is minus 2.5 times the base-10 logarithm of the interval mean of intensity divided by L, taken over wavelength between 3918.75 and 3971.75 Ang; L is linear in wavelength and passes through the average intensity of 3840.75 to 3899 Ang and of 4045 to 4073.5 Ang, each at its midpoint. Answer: 0.45 mag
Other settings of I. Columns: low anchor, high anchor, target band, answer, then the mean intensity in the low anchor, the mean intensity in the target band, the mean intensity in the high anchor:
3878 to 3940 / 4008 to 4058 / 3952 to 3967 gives 0.26 mag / 11.9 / 11.3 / 18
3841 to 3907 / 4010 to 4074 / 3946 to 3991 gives 0.24 mag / 13.2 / 12.6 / 17.7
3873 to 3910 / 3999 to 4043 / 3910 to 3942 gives 0.36 mag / 13.3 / 10.4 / 18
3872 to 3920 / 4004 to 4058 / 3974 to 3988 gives 0.07 mag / 13.6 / 15.3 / 17.8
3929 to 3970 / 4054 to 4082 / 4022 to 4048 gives -0.22 mag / 9.25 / 18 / 17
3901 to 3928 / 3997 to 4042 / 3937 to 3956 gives 0.27 mag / 14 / 11.9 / 17.8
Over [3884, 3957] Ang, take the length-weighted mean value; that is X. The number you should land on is 12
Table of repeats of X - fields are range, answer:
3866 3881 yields 12.5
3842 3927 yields 13.5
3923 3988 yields 10.6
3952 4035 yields 15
